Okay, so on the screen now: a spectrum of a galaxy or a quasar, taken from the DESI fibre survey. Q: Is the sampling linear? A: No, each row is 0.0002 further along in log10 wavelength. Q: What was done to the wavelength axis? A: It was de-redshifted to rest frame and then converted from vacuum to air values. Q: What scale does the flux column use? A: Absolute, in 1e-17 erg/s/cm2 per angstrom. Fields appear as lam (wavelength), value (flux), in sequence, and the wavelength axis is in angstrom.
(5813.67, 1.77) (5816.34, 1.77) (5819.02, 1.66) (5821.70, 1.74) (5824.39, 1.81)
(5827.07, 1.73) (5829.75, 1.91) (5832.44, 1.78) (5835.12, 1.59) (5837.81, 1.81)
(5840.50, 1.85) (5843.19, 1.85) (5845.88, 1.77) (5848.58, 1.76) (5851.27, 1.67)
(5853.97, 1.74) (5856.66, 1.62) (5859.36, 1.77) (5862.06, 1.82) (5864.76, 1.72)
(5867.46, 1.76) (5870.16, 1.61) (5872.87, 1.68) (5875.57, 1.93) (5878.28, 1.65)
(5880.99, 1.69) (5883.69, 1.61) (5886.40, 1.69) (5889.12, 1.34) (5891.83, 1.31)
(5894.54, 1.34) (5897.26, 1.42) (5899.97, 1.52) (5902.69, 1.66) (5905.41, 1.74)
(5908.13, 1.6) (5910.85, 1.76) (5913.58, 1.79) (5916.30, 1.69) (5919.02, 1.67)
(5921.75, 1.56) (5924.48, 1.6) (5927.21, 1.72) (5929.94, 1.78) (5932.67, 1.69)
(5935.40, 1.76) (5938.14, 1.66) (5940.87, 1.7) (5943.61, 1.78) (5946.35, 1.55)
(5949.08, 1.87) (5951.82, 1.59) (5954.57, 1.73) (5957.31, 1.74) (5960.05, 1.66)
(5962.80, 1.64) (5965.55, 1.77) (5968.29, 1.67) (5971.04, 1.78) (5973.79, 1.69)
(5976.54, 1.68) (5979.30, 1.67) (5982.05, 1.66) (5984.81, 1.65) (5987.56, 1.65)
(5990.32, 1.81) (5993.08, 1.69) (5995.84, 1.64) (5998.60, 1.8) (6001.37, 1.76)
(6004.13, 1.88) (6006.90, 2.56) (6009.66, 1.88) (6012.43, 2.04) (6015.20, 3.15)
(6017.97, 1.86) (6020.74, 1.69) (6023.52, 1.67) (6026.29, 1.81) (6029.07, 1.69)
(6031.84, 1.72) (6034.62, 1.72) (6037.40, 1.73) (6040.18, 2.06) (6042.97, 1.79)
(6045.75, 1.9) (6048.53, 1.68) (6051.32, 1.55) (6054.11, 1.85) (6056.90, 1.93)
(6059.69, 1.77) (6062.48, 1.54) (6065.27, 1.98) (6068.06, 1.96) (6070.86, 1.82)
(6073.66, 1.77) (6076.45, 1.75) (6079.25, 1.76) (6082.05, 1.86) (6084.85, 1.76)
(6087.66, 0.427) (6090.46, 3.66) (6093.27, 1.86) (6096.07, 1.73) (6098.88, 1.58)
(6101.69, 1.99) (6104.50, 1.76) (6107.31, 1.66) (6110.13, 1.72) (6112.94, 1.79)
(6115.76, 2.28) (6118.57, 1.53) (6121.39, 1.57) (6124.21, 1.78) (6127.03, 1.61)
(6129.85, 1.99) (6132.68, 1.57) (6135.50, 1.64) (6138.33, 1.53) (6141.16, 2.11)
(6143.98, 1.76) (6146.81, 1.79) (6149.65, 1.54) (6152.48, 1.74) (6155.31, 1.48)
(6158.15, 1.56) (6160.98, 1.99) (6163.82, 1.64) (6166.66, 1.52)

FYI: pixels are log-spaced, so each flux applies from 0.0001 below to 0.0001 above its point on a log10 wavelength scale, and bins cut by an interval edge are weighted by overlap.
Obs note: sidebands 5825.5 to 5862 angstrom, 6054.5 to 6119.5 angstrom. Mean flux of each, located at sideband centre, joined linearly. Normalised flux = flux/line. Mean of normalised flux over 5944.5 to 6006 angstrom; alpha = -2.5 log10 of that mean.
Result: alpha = 0.049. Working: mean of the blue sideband 1.76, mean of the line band 1.72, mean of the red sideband 1.82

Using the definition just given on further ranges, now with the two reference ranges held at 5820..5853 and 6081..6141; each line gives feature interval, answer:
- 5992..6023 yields -0.12 mag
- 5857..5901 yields 0.10 mag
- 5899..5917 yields 0.06 mag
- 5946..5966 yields 0.05 mag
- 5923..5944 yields 0.04 mag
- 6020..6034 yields 0.04 mag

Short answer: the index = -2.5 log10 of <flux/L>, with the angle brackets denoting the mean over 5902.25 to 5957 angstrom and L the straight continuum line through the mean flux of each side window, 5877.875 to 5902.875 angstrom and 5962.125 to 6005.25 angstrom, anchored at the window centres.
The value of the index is -0.066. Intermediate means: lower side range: 1.51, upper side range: 1.72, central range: 1.7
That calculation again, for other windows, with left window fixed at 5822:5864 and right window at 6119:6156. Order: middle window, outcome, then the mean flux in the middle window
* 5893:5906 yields 0.15 mag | 1.52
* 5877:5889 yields 0.08 mag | 1.63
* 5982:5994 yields 0.02 mag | 1.7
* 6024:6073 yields -0.04 mag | 1.79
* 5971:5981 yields 0.03 mag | 1.69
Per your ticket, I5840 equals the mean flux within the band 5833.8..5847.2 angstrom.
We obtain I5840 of 1.77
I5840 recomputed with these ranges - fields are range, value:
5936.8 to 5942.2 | 1.68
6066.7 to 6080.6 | 1.81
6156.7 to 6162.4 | 1.77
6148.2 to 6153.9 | 1.64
